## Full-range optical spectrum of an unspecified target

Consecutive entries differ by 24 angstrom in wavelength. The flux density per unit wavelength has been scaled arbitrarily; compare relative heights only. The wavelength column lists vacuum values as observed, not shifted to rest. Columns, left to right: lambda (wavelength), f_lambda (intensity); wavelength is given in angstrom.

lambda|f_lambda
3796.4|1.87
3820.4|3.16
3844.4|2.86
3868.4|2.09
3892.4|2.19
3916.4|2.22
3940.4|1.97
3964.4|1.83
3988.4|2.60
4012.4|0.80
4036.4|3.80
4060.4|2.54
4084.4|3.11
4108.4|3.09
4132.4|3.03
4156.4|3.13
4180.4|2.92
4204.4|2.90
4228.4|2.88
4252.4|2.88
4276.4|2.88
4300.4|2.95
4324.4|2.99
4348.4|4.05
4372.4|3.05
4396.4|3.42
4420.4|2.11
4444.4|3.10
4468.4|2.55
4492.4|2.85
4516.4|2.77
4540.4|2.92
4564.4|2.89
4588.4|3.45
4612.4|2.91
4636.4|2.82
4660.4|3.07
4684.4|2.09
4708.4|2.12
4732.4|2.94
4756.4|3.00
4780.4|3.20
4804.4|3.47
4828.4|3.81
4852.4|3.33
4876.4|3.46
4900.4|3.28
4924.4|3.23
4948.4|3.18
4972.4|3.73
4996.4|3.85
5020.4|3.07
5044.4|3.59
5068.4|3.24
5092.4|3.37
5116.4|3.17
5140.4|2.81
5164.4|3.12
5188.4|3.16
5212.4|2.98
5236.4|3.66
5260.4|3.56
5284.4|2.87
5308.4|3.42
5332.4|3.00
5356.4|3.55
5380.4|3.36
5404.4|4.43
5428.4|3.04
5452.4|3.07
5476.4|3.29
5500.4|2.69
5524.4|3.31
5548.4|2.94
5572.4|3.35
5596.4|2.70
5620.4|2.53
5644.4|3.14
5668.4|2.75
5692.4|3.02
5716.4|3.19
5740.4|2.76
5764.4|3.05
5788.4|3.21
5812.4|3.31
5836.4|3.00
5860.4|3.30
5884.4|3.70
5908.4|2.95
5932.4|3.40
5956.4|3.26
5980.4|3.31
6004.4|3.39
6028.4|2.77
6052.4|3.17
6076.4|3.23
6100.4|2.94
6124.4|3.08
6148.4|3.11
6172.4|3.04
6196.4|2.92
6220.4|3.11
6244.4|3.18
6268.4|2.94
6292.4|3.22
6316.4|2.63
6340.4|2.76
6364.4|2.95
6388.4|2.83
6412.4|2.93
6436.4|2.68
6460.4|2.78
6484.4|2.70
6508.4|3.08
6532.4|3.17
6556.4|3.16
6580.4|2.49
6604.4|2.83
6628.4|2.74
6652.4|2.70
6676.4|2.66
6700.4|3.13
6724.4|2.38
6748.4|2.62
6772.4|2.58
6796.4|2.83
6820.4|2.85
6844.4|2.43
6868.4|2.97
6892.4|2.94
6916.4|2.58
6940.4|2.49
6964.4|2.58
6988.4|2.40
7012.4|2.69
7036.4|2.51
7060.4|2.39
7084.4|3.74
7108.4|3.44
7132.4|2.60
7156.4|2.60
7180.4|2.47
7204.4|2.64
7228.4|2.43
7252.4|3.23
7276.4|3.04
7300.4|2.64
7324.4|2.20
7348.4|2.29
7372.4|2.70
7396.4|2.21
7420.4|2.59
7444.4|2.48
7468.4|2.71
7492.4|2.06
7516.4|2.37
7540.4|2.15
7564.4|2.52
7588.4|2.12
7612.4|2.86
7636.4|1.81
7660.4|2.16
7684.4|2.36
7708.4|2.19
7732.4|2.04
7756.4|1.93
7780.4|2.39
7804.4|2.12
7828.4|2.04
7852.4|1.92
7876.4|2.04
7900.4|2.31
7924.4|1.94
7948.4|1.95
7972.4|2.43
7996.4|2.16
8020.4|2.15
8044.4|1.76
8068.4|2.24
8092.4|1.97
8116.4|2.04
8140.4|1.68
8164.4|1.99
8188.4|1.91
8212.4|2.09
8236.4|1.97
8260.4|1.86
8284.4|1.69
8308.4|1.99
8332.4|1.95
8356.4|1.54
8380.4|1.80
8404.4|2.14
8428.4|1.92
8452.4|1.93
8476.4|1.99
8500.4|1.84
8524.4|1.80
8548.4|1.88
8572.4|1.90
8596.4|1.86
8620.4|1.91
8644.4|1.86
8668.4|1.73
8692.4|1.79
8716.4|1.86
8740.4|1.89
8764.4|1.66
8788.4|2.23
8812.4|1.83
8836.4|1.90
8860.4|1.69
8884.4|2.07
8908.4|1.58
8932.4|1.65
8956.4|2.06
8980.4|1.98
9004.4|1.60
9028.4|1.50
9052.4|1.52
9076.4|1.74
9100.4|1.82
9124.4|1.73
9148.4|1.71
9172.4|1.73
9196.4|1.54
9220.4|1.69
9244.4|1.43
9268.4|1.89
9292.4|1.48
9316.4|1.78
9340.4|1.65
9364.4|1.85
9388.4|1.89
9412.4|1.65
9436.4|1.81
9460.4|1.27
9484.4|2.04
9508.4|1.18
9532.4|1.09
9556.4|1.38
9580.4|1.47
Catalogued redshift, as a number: 0.081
